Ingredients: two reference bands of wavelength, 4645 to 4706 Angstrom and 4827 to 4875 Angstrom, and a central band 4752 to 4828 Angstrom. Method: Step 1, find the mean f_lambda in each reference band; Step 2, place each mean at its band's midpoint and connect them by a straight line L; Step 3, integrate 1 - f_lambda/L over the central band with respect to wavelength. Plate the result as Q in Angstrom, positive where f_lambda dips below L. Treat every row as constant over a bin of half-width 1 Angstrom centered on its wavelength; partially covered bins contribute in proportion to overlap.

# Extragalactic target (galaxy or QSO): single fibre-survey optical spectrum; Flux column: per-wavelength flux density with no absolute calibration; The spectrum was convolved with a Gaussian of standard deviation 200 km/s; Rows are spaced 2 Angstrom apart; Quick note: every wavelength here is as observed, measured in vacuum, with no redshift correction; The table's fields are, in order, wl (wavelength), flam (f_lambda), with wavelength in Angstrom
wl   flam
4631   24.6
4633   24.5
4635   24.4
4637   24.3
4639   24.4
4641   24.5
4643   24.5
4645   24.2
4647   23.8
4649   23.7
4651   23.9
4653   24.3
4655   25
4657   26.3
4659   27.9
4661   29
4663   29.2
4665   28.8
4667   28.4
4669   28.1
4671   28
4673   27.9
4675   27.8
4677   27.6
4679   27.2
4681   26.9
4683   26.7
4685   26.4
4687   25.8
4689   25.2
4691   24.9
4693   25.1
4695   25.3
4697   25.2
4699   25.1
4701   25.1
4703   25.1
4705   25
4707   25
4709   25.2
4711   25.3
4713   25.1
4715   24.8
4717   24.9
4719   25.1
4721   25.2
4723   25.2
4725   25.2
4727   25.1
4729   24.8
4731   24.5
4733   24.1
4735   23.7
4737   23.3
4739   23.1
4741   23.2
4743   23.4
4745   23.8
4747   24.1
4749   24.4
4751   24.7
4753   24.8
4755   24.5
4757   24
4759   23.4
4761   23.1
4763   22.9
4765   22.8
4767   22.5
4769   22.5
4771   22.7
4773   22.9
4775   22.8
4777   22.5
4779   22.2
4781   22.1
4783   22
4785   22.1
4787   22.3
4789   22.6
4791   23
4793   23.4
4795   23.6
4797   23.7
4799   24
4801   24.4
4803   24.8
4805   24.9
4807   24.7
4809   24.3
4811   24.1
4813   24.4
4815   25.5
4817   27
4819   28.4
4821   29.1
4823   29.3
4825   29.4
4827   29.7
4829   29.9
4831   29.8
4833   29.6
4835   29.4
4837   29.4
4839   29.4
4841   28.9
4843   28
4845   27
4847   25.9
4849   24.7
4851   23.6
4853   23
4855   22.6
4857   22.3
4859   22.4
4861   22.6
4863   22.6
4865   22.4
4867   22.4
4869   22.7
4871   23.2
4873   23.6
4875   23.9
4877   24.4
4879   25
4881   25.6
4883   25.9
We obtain 4.4 Angstrom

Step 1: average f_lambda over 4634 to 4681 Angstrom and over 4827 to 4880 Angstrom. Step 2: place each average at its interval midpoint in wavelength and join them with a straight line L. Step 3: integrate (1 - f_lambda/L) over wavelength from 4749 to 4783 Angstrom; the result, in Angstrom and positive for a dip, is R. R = 3.47 Angstrom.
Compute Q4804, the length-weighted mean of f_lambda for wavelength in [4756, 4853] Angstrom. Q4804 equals 25.2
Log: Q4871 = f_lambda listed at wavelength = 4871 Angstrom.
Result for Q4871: 23.2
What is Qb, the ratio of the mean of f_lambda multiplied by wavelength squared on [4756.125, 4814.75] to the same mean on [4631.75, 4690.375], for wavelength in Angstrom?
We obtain 0.94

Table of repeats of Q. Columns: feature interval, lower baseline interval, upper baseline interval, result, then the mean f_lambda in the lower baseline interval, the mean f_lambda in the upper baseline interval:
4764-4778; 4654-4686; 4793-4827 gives 1.9 Angstrom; 27.6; 25.8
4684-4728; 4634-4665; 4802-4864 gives 0.9 Angstrom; 25.4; 26.3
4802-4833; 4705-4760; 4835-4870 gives -3.0 Angstrom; 24.5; 24.8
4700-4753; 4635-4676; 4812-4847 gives 4.9 Angstrom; 26.2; 28.4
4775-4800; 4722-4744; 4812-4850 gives 3.4 Angstrom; 24.1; 28.1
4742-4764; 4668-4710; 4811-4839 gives 2.7 Angstrom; 26.1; 28.4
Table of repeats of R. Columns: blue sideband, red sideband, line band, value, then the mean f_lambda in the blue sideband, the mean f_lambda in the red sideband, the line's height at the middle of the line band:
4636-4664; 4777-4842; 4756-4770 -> 1.4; 25.4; 25.8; 25.7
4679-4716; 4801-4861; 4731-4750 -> 1.5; 25.4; 26.5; 25.8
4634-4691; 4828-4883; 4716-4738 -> 1.1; 26.2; 25.4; 25.9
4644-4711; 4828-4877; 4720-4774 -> 4.2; 26.1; 25.4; 25.8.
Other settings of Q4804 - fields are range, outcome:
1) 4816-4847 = 28.9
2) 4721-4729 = 25.1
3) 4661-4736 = 25.9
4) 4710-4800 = 23.7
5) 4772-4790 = 22.4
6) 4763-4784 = 22.5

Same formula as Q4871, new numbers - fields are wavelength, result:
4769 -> 22.5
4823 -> 29.3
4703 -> 25.1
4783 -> 22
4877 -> 24.4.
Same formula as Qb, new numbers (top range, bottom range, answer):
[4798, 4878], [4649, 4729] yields 1.05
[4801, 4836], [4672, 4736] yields 1.12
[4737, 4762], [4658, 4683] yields 0.88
